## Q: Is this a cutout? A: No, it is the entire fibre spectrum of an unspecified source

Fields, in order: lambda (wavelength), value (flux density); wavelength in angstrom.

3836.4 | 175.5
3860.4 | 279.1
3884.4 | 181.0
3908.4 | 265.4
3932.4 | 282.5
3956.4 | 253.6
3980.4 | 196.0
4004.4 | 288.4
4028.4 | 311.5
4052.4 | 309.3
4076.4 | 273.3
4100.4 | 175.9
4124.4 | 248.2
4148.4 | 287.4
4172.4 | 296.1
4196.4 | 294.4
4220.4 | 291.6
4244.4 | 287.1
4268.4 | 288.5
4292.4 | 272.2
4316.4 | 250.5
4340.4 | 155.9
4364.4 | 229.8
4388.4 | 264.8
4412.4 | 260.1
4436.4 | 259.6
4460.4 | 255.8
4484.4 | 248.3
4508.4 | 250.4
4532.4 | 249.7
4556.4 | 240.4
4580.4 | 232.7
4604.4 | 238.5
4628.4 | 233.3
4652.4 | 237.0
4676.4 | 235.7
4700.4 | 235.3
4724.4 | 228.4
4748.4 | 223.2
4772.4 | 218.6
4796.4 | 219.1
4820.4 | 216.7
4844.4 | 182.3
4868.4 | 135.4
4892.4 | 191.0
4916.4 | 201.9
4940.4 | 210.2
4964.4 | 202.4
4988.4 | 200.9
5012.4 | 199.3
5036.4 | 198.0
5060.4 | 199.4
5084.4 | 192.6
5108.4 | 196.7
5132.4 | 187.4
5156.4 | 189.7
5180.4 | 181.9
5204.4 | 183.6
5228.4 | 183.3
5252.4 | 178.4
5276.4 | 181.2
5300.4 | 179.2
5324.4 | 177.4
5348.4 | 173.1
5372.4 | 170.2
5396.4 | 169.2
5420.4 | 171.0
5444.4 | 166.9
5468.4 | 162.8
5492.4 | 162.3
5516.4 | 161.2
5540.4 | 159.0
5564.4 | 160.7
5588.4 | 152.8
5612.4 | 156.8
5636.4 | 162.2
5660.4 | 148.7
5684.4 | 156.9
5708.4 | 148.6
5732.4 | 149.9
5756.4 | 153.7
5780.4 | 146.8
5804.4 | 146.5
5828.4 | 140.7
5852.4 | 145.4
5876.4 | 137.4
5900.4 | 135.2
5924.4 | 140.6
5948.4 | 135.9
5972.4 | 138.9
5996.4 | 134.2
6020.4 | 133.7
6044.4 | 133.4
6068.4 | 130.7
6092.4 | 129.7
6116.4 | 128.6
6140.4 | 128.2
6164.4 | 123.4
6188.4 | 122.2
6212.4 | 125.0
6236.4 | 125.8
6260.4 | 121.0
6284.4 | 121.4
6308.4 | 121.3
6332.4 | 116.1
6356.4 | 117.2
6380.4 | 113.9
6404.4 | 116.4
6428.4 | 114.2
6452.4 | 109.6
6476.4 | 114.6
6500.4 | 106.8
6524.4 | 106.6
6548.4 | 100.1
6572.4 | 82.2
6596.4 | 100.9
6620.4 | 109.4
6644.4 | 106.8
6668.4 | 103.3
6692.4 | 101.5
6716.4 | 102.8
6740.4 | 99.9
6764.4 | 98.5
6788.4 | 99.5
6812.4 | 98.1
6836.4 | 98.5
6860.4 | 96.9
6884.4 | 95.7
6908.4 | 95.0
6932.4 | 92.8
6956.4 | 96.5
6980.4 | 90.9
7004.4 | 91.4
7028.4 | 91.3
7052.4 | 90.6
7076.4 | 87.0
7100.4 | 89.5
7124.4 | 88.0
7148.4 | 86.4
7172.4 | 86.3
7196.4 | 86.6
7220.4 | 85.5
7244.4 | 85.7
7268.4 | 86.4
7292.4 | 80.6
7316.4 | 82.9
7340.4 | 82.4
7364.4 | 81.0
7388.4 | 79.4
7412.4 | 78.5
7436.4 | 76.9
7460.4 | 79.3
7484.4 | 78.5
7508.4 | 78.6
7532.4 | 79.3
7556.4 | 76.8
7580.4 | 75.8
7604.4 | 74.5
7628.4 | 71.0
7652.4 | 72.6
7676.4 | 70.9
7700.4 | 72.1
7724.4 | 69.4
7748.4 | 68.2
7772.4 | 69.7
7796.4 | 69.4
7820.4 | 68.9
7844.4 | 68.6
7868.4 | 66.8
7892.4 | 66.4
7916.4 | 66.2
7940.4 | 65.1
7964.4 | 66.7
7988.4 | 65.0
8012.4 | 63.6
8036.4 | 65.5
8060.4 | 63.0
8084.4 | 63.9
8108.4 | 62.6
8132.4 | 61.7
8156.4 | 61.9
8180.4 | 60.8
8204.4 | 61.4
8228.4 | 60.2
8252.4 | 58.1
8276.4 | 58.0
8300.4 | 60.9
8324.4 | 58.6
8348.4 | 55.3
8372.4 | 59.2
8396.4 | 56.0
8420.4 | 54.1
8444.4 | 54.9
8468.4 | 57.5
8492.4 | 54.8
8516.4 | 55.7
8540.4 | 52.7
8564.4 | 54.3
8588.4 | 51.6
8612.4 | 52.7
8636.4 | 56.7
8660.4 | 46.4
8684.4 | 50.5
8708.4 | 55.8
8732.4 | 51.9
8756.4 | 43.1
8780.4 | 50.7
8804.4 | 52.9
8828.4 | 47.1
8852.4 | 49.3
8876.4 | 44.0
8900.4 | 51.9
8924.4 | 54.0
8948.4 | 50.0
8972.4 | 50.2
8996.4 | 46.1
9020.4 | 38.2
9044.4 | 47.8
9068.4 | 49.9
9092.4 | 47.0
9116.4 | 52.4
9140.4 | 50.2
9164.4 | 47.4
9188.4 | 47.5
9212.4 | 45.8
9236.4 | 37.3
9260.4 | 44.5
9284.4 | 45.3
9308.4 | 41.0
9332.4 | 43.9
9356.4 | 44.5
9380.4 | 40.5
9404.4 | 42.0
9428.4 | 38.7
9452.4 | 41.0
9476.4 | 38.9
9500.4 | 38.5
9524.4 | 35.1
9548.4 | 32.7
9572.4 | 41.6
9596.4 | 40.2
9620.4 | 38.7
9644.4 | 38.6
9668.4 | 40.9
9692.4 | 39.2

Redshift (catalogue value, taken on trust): 0.00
